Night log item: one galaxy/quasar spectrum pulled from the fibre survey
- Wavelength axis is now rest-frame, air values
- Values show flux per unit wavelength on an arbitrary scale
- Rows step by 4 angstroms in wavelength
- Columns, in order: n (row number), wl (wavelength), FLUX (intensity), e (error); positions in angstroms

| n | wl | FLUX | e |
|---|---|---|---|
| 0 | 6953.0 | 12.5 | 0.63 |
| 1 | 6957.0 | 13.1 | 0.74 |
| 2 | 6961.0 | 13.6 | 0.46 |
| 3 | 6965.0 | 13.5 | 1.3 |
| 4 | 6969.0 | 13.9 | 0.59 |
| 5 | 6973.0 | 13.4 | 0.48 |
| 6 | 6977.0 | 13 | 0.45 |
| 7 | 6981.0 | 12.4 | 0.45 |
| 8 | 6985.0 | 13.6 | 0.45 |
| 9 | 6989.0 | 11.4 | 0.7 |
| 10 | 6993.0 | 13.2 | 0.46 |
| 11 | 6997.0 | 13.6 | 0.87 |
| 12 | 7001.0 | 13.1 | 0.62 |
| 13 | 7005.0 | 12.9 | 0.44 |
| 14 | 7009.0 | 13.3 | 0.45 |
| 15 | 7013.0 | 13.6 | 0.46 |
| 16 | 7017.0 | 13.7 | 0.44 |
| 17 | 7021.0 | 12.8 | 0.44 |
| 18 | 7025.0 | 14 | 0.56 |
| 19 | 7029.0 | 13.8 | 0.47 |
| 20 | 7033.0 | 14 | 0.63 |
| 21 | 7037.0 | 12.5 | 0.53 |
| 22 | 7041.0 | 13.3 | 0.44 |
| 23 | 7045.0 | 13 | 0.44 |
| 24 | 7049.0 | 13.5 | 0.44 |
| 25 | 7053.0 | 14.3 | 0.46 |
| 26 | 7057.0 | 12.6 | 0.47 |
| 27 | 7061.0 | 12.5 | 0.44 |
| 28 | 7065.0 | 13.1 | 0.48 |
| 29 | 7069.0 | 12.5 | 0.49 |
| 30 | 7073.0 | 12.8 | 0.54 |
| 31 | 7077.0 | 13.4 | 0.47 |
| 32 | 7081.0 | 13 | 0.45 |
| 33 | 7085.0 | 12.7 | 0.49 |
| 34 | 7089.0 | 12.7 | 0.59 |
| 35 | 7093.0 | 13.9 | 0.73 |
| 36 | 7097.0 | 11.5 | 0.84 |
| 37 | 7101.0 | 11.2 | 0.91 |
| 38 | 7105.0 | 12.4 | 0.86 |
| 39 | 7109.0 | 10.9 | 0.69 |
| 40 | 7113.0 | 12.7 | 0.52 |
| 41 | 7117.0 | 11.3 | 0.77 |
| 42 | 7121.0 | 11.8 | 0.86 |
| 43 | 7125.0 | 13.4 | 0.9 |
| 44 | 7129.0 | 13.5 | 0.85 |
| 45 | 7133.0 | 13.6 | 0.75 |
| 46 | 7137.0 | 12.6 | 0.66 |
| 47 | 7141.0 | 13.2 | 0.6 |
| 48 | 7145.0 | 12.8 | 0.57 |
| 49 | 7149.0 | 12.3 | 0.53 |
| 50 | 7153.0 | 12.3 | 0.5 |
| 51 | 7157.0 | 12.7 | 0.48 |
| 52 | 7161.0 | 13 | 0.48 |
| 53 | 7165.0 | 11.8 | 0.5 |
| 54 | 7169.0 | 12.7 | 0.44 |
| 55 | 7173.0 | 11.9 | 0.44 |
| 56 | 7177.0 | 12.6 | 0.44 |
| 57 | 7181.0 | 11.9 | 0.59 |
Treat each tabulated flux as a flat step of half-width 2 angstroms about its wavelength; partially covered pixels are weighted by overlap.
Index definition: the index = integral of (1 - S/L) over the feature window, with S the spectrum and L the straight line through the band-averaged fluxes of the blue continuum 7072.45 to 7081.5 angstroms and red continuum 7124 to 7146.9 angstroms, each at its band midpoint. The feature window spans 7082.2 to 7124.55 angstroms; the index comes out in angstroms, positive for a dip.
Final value 3.1 angstroms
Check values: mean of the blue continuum 13.1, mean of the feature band 12.2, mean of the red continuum 13.2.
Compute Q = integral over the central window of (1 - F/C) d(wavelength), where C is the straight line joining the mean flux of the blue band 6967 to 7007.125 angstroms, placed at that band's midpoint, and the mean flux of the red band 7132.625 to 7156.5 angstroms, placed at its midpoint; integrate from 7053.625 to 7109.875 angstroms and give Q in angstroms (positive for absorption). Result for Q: 1.2 angstroms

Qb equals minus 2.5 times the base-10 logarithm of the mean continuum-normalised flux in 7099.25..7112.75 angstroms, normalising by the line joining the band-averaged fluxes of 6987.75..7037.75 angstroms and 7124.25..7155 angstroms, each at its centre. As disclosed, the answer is 0.12 mag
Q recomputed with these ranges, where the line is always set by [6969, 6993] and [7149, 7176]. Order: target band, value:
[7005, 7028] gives -1.17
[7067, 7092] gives -0.53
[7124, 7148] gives -1.28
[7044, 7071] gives -0.83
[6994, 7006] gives -0.36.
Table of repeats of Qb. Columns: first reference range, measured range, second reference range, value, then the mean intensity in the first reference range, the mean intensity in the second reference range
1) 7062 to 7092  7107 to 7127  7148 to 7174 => 0.06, 12.9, 12.4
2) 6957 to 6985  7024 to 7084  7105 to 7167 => -0.02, 13.3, 12.5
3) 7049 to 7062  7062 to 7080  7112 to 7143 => 0.02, 13.2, 12.8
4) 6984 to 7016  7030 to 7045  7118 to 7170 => -0.02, 13.1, 12.7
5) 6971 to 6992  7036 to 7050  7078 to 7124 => -0.05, 12.8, 12.2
